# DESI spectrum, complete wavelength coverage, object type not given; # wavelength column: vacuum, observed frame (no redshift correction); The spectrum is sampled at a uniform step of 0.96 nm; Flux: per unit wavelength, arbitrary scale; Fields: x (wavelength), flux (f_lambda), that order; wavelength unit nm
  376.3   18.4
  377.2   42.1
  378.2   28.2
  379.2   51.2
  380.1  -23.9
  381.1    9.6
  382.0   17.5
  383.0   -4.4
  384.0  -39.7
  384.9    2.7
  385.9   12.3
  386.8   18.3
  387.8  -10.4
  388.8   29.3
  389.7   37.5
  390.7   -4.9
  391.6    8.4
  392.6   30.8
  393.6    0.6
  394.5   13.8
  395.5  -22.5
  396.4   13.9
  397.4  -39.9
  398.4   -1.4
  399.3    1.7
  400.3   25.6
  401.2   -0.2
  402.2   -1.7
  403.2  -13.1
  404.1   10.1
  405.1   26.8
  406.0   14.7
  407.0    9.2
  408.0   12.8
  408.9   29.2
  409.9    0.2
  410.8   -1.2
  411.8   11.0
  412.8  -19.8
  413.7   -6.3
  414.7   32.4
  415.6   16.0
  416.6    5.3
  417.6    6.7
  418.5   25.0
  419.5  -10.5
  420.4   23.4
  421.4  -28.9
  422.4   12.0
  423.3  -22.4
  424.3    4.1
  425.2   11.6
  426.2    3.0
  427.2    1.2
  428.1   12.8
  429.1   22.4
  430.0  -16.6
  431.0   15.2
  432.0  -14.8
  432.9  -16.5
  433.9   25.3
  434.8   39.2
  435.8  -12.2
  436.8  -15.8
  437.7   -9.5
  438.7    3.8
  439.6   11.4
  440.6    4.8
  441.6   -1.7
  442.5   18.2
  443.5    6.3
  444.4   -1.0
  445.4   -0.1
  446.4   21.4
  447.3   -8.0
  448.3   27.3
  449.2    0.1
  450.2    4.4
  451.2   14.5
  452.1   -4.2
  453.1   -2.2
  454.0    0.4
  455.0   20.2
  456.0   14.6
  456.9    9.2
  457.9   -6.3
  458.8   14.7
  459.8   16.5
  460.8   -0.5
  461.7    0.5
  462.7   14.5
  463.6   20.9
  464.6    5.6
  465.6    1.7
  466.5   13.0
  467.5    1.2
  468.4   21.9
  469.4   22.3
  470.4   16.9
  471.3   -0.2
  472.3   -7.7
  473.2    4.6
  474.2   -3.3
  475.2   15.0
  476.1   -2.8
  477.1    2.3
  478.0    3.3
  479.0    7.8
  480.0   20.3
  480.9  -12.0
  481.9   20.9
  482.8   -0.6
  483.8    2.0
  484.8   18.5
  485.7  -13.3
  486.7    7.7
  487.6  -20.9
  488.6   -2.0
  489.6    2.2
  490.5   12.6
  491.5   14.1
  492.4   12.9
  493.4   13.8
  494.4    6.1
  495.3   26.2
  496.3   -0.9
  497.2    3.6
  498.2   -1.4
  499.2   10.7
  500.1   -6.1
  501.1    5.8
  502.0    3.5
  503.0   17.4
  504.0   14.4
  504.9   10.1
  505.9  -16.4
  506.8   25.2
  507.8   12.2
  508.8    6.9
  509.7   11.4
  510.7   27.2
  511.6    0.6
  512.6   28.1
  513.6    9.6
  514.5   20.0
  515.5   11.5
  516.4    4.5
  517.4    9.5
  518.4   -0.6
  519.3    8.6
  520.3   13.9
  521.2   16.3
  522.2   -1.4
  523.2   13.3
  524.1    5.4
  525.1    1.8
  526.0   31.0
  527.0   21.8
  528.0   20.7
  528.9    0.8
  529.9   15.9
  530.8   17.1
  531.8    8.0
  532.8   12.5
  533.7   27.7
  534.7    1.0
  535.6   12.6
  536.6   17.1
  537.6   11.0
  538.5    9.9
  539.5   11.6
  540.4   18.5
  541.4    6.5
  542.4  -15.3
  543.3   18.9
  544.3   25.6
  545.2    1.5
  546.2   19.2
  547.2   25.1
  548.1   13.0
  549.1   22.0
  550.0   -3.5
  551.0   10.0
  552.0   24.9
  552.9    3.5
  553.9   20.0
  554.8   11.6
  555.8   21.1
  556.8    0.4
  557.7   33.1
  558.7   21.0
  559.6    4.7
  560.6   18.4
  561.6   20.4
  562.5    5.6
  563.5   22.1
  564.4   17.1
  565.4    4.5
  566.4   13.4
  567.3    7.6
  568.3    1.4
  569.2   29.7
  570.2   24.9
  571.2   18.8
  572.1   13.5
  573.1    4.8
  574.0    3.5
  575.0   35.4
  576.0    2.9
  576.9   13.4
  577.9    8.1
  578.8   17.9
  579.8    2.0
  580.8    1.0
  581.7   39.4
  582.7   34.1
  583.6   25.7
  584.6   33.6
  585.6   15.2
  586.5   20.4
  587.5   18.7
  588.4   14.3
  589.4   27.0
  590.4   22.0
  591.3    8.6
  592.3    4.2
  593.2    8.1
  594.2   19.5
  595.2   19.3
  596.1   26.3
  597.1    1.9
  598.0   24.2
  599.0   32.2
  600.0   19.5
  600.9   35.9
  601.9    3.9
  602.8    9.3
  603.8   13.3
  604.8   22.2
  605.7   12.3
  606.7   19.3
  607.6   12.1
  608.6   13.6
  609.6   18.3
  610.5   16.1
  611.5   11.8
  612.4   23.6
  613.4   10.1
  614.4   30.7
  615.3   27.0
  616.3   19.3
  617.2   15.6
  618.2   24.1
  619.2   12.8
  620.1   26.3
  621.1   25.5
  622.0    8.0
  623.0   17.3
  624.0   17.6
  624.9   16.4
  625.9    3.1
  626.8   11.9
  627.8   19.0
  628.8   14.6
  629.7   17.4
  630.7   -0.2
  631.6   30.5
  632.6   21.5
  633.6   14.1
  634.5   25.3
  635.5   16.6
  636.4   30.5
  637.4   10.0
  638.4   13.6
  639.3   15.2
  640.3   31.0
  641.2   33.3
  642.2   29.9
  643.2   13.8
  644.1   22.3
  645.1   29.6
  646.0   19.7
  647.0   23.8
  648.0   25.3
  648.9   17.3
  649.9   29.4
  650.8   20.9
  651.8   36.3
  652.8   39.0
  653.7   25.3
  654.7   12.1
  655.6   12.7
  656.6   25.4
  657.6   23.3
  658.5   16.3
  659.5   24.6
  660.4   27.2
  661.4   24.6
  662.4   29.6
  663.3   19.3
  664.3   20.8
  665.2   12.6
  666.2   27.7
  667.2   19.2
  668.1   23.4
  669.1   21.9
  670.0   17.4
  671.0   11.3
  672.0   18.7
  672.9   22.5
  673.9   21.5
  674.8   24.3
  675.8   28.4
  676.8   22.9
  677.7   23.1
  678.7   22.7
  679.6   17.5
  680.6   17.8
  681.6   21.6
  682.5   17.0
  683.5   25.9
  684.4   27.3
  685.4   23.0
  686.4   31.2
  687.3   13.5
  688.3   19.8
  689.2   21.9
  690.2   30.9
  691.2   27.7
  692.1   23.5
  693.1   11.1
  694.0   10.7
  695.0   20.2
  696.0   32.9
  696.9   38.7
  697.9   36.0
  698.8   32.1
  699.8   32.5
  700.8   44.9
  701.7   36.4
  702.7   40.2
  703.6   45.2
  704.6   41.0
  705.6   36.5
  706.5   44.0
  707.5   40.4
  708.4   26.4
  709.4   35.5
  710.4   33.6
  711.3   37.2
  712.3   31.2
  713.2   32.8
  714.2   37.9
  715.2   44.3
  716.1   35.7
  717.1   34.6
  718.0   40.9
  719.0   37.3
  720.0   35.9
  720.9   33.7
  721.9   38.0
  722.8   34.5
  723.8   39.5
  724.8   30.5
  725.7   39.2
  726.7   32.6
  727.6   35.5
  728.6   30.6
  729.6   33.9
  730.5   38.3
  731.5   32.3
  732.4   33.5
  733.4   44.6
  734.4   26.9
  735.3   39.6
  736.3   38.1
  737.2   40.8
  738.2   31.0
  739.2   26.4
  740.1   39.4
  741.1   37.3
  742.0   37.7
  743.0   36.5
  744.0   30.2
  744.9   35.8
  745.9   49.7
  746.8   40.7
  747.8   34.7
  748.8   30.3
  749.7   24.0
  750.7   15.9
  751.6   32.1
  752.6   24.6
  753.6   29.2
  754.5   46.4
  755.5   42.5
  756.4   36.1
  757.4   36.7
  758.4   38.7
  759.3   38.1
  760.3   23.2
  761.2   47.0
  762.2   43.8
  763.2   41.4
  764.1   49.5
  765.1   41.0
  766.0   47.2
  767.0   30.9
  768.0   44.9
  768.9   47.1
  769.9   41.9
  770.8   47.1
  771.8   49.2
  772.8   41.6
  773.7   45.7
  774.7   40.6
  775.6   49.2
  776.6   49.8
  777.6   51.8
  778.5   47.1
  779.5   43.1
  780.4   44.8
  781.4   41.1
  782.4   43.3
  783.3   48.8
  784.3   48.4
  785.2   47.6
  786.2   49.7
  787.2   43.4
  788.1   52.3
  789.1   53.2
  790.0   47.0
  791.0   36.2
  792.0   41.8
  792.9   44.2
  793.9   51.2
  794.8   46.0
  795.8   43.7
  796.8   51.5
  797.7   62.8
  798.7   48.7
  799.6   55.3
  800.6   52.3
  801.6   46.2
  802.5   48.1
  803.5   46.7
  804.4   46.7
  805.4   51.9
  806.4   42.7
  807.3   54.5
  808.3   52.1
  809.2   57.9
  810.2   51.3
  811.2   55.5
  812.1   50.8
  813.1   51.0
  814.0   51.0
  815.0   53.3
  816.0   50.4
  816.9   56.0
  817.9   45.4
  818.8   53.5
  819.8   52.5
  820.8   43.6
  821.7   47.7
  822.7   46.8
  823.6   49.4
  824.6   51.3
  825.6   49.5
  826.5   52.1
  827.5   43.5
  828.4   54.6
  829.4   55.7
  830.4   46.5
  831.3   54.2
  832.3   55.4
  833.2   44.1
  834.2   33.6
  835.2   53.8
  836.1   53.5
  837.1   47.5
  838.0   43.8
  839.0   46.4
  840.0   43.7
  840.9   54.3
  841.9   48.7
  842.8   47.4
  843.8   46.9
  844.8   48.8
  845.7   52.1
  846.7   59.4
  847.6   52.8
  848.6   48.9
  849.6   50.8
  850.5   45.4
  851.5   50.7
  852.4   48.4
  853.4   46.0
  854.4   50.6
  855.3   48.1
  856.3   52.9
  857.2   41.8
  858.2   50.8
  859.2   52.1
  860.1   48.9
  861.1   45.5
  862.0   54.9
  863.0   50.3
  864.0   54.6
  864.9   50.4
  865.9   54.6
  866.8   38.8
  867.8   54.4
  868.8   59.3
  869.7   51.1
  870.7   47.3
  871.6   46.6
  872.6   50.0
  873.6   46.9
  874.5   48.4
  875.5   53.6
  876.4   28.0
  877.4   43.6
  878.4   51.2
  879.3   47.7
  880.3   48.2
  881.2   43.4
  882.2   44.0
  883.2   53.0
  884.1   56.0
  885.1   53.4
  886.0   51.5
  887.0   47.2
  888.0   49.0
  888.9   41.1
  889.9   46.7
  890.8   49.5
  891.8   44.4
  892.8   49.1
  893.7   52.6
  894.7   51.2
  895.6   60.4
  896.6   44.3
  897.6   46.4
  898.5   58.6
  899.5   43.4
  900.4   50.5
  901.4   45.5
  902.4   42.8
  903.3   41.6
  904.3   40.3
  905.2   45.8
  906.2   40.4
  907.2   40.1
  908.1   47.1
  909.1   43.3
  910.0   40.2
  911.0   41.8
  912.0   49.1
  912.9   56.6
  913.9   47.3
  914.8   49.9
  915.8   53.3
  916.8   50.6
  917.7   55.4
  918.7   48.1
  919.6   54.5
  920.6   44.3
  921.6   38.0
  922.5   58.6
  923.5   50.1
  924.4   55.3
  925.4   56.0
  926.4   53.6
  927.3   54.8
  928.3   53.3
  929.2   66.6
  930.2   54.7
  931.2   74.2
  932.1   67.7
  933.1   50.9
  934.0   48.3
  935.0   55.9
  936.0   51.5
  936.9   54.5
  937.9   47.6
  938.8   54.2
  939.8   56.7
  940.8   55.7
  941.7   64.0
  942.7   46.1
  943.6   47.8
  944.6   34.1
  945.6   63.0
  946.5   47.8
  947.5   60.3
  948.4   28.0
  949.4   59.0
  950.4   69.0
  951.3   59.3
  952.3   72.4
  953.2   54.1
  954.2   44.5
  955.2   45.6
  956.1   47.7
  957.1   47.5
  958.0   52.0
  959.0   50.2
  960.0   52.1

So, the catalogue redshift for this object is 0.748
